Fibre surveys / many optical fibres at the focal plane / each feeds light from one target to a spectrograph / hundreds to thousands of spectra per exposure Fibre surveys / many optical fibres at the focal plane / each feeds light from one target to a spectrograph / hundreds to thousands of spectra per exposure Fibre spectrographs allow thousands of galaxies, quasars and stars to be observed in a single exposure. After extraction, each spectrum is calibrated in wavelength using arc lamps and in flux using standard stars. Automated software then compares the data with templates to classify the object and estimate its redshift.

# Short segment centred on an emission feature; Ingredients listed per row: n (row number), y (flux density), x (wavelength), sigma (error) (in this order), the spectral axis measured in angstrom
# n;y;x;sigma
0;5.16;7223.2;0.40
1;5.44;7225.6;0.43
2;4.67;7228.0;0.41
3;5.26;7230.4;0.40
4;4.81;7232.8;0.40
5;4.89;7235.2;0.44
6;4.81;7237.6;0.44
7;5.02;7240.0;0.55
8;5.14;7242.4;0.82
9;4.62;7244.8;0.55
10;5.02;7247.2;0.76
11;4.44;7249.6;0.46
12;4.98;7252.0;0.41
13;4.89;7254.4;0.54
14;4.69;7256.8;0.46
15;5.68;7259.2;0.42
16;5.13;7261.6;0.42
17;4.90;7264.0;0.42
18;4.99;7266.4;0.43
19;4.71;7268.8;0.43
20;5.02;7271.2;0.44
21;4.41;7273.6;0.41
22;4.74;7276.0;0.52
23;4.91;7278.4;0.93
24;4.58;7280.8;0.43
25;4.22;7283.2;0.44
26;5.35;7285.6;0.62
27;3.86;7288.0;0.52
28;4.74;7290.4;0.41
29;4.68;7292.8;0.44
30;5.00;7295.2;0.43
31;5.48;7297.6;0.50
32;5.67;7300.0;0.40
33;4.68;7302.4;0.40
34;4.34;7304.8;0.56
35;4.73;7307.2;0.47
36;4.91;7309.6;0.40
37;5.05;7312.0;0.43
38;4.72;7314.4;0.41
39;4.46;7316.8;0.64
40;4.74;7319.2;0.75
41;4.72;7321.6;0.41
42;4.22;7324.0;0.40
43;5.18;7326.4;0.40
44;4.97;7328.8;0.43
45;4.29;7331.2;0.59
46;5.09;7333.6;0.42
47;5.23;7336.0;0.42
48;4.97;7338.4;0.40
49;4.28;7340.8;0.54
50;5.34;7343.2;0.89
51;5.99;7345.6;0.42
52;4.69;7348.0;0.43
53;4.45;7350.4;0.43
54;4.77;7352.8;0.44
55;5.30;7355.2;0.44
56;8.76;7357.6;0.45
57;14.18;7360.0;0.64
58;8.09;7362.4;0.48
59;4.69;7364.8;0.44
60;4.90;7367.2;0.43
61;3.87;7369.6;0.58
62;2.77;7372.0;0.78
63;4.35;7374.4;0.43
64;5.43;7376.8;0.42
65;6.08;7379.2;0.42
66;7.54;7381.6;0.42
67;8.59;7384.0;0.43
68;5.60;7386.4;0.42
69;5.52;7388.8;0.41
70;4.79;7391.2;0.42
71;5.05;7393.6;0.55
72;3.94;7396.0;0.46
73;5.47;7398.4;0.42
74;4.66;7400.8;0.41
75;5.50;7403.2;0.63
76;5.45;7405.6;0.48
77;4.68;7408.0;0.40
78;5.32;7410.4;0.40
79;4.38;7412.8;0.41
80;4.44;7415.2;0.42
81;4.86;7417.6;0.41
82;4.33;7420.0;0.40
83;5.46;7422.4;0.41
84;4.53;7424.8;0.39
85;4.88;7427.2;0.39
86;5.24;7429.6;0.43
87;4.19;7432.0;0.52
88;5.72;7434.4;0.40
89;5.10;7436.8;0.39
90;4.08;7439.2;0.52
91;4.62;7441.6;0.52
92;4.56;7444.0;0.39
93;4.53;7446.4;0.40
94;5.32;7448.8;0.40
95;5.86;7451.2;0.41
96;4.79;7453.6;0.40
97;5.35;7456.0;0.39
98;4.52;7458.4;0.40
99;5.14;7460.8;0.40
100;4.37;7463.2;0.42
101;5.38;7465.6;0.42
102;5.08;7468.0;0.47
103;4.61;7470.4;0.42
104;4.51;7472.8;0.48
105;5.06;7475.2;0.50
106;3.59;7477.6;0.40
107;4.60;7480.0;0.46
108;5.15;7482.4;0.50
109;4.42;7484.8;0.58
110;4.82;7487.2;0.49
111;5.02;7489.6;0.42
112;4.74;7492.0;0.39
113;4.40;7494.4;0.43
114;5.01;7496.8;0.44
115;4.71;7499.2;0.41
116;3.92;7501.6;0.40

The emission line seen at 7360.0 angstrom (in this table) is H-alpha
